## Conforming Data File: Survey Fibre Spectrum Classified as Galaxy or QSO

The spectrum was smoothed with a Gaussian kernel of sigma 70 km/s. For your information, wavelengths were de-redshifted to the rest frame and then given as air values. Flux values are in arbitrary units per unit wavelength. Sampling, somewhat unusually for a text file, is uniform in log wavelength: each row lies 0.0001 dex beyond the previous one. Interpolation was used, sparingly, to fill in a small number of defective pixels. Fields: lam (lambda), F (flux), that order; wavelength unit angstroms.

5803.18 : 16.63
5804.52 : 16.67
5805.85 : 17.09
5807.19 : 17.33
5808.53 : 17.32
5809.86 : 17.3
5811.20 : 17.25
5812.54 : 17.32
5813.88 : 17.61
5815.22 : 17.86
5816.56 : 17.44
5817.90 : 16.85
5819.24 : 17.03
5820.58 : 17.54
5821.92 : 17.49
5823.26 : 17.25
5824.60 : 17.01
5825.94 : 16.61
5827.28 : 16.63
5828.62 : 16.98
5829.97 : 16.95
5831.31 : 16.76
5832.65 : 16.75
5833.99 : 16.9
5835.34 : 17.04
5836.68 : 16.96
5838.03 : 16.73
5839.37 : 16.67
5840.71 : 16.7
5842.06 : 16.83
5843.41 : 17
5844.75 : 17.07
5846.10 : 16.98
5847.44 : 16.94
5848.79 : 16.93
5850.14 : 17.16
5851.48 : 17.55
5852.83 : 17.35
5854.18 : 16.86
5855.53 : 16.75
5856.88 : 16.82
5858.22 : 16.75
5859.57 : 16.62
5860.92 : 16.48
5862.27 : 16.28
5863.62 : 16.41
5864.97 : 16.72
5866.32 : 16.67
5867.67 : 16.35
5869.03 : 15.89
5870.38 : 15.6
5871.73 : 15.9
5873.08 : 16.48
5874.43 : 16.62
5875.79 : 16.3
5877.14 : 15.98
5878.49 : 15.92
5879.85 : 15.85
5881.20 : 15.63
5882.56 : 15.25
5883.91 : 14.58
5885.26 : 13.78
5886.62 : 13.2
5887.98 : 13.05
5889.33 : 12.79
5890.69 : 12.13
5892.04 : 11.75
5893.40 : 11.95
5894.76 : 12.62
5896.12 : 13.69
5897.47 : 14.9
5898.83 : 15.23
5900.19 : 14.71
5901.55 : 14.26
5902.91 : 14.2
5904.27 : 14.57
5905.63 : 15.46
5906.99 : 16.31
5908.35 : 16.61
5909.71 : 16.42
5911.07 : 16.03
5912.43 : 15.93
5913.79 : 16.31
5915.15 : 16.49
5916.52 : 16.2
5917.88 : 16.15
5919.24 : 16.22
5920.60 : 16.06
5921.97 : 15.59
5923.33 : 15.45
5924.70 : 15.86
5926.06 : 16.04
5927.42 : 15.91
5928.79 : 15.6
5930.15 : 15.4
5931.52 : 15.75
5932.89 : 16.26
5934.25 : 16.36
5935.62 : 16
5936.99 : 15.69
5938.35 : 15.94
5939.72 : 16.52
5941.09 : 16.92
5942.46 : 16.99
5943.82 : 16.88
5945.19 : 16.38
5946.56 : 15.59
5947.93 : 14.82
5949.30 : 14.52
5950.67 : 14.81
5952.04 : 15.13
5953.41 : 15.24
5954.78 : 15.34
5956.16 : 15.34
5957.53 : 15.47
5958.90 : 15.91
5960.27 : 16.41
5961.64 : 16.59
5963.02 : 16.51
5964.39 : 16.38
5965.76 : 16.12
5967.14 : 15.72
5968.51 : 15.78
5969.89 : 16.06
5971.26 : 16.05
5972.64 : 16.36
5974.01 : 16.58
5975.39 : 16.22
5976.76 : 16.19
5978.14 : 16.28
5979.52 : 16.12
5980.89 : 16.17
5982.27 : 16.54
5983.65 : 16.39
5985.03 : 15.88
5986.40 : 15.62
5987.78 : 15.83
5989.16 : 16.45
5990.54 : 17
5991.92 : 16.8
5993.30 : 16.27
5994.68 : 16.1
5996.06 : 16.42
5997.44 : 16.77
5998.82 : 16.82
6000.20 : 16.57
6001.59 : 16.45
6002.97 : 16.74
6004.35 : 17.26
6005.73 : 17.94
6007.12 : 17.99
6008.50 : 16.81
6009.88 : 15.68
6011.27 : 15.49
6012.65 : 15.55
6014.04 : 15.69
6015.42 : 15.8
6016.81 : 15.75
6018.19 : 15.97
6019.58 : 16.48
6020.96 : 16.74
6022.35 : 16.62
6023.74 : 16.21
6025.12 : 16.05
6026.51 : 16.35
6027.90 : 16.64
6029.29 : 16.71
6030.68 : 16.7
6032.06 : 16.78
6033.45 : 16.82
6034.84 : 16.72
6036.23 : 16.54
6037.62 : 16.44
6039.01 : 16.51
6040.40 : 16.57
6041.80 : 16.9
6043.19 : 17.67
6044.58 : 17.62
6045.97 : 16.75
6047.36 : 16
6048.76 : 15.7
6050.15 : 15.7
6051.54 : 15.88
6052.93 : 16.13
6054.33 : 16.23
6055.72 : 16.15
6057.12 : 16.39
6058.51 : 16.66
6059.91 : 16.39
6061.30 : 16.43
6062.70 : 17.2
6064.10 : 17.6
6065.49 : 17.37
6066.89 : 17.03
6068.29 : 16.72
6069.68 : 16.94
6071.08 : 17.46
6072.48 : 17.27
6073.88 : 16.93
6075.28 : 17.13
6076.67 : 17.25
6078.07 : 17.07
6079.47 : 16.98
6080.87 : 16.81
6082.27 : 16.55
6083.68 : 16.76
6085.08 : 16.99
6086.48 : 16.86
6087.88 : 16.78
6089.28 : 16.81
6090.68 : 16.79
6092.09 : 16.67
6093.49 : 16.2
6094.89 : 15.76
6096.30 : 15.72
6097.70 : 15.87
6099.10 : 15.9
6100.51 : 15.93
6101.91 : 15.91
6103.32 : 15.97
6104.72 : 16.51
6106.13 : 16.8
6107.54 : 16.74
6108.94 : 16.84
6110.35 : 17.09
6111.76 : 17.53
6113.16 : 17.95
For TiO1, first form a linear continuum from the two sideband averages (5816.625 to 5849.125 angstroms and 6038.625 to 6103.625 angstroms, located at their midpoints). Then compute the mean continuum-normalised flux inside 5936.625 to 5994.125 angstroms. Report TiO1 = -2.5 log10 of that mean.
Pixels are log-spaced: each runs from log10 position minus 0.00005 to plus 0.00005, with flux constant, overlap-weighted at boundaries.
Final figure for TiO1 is 0.05 mag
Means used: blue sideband 17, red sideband 16.6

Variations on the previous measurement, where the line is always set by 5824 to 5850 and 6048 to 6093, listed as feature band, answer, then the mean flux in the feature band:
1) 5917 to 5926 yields 0.060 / 15.9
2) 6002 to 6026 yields 0.024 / 16.4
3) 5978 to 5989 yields 0.044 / 16.1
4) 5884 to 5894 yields 0.299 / 12.8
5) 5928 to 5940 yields 0.059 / 15.9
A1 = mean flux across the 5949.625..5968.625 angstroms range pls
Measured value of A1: 15.7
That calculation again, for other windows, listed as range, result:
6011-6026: 16.1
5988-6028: 16.5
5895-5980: 15.8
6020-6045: 16.7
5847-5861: 16.9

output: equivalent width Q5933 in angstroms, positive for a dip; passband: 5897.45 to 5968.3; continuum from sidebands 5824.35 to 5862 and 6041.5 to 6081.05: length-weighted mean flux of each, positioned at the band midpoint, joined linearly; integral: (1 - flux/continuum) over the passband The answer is 4.33 angstroms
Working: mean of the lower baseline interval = 16.9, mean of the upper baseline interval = 16.8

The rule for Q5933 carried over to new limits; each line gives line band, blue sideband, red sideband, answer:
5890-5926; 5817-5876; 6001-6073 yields 3.6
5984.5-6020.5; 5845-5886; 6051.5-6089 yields 0.6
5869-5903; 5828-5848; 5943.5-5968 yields 3.9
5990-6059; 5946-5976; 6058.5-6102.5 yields -0.9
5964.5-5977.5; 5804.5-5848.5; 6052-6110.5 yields 0.5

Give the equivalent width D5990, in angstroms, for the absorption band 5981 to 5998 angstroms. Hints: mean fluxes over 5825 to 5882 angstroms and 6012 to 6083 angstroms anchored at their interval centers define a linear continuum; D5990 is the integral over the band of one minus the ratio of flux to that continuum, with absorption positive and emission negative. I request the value 0.3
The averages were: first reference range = 16.6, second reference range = 16.6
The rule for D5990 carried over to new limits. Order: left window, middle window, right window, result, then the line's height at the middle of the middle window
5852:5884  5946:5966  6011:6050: 0.93 angstroms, 16.4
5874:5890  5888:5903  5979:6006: 1.65 angstroms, 15.1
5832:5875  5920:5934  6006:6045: 0.68 angstroms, 16.6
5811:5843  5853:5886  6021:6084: 1.67 angstroms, 17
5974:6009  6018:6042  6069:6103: 0.05 angstroms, 16.6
